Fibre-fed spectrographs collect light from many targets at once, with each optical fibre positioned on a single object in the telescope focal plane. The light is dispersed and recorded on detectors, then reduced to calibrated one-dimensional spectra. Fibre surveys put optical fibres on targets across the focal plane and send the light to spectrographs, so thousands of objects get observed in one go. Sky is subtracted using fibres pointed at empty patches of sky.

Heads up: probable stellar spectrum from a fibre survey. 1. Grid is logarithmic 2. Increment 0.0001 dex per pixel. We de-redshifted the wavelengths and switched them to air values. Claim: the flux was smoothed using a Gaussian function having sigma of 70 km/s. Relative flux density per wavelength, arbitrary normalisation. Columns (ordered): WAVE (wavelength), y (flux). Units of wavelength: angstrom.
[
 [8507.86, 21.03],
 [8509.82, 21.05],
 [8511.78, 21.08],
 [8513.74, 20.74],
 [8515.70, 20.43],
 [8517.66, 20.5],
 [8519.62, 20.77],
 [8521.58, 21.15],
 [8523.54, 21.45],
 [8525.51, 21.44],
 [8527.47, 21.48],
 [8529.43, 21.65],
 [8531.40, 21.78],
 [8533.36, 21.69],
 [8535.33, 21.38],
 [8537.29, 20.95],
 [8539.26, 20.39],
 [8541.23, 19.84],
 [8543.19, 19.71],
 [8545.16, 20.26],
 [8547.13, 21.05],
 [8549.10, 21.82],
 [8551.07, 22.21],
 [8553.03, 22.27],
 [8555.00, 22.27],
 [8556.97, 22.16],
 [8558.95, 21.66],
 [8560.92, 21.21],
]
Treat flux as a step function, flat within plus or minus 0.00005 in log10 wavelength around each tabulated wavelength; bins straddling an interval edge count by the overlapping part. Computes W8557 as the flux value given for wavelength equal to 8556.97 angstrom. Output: 22.16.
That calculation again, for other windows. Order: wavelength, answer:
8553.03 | 22.27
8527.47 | 21.48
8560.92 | 21.21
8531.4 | 21.78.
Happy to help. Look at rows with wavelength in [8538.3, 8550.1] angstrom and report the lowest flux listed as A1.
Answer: 19.71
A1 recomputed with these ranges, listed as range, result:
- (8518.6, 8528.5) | 20.77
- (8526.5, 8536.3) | 21.38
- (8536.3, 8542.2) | 19.84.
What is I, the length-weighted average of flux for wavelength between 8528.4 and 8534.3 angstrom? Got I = 21.7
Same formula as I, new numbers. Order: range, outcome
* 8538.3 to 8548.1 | 20.2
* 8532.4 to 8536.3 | 21.5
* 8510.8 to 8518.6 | 20.7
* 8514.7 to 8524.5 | 20.9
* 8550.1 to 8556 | 22.3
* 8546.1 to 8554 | 21.8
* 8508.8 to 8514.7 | 21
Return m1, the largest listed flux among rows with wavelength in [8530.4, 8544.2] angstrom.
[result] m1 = 21.78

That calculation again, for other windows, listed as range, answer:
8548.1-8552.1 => 22.21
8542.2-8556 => 22.27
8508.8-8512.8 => 21.08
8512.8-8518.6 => 20.74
